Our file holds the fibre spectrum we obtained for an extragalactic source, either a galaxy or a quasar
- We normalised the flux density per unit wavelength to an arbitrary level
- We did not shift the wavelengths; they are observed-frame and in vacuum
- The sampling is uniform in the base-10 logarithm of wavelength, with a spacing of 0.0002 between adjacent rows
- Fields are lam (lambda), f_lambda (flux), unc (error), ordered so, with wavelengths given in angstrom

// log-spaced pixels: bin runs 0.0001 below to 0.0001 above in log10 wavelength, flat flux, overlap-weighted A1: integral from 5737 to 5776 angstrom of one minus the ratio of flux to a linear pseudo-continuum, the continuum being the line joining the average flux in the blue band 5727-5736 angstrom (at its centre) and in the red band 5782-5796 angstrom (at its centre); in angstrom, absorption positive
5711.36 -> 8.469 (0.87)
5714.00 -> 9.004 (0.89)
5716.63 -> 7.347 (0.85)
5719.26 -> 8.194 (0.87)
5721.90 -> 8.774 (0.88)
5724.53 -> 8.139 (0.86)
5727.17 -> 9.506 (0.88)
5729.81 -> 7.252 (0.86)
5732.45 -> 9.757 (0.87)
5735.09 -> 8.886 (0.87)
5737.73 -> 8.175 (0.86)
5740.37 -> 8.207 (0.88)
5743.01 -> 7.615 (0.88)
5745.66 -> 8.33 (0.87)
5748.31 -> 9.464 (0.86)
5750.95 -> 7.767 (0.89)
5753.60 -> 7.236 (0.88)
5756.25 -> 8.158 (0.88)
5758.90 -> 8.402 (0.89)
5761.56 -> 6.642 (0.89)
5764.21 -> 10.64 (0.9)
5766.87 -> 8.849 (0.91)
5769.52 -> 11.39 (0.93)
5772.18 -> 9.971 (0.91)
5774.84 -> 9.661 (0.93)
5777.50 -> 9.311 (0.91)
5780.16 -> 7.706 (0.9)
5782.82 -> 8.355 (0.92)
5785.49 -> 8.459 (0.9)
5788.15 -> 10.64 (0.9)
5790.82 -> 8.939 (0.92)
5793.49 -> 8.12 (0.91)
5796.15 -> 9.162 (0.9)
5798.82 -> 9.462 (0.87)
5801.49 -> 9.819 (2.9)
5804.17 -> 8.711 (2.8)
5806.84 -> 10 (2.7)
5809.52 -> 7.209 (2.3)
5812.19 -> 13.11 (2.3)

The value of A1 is 0.6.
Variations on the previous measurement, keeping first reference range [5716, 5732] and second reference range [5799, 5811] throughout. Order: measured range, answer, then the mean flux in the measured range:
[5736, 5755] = 0.8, 8.13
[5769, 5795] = -1.1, 9.19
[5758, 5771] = -0.8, 9.22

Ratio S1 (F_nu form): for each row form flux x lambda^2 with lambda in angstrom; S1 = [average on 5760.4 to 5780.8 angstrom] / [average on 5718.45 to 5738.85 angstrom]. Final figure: 1.1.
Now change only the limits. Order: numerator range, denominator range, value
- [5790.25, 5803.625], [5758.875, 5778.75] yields 0.97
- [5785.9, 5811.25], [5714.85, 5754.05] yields 1.12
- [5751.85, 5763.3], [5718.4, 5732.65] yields 0.92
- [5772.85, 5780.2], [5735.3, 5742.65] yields 1.13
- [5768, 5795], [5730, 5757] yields 1.13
